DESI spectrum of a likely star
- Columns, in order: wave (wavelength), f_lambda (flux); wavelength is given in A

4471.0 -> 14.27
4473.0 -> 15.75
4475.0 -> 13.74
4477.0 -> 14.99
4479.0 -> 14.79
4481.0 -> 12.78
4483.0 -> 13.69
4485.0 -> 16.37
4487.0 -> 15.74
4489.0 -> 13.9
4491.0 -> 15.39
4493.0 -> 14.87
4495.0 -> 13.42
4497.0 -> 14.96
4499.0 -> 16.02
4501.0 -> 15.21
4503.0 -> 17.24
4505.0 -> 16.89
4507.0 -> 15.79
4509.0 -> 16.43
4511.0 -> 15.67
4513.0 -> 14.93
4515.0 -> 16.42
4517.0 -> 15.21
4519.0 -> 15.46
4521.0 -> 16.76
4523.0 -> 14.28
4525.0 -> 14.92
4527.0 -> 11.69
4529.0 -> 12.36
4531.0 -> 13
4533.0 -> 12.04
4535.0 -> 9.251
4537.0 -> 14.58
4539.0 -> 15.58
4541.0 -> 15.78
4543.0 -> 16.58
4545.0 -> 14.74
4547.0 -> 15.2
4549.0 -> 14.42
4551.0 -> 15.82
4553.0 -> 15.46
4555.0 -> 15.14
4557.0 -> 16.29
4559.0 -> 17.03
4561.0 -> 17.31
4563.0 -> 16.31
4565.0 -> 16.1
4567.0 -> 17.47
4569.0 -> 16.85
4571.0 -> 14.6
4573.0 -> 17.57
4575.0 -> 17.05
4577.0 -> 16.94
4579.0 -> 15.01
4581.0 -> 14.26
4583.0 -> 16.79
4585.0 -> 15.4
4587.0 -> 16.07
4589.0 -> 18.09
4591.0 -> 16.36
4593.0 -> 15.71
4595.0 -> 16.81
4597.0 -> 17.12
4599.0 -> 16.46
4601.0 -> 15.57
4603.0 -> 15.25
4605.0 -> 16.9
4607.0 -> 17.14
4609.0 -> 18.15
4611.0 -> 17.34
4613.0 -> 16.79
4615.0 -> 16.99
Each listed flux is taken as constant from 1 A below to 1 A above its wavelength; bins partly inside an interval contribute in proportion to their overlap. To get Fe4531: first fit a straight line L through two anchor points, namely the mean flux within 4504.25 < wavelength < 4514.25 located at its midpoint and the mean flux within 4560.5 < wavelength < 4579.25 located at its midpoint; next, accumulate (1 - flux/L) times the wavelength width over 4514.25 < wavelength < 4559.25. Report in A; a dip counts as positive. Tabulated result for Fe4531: 4.4 A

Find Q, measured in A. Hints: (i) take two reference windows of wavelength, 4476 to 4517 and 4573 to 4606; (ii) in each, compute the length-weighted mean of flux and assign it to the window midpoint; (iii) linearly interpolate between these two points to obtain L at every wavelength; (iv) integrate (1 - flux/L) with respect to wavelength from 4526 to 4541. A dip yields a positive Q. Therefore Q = 2.7 A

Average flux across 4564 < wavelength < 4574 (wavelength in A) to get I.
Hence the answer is 16.5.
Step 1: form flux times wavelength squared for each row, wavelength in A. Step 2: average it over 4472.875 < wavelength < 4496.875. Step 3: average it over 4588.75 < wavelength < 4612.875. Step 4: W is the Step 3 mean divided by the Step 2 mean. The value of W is 1.2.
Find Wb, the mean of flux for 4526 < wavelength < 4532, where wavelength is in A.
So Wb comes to 12.3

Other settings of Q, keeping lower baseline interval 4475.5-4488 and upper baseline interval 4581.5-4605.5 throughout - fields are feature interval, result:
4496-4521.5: -1.4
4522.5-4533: 1.6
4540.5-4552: 0.2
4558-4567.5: -0.6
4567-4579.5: -0.4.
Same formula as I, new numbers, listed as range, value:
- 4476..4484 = 14.1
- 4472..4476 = 14.7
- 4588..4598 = 16.8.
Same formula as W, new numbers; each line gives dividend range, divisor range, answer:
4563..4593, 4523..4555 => 1.17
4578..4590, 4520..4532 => 1.18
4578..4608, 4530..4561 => 1.12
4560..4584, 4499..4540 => 1.14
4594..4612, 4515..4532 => 1.21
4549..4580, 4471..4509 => 1.11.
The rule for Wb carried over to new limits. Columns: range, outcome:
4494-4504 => 15.4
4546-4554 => 15.2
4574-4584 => 16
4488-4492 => 14.6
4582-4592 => 16.5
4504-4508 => 16.3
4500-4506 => 16.4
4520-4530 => 14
